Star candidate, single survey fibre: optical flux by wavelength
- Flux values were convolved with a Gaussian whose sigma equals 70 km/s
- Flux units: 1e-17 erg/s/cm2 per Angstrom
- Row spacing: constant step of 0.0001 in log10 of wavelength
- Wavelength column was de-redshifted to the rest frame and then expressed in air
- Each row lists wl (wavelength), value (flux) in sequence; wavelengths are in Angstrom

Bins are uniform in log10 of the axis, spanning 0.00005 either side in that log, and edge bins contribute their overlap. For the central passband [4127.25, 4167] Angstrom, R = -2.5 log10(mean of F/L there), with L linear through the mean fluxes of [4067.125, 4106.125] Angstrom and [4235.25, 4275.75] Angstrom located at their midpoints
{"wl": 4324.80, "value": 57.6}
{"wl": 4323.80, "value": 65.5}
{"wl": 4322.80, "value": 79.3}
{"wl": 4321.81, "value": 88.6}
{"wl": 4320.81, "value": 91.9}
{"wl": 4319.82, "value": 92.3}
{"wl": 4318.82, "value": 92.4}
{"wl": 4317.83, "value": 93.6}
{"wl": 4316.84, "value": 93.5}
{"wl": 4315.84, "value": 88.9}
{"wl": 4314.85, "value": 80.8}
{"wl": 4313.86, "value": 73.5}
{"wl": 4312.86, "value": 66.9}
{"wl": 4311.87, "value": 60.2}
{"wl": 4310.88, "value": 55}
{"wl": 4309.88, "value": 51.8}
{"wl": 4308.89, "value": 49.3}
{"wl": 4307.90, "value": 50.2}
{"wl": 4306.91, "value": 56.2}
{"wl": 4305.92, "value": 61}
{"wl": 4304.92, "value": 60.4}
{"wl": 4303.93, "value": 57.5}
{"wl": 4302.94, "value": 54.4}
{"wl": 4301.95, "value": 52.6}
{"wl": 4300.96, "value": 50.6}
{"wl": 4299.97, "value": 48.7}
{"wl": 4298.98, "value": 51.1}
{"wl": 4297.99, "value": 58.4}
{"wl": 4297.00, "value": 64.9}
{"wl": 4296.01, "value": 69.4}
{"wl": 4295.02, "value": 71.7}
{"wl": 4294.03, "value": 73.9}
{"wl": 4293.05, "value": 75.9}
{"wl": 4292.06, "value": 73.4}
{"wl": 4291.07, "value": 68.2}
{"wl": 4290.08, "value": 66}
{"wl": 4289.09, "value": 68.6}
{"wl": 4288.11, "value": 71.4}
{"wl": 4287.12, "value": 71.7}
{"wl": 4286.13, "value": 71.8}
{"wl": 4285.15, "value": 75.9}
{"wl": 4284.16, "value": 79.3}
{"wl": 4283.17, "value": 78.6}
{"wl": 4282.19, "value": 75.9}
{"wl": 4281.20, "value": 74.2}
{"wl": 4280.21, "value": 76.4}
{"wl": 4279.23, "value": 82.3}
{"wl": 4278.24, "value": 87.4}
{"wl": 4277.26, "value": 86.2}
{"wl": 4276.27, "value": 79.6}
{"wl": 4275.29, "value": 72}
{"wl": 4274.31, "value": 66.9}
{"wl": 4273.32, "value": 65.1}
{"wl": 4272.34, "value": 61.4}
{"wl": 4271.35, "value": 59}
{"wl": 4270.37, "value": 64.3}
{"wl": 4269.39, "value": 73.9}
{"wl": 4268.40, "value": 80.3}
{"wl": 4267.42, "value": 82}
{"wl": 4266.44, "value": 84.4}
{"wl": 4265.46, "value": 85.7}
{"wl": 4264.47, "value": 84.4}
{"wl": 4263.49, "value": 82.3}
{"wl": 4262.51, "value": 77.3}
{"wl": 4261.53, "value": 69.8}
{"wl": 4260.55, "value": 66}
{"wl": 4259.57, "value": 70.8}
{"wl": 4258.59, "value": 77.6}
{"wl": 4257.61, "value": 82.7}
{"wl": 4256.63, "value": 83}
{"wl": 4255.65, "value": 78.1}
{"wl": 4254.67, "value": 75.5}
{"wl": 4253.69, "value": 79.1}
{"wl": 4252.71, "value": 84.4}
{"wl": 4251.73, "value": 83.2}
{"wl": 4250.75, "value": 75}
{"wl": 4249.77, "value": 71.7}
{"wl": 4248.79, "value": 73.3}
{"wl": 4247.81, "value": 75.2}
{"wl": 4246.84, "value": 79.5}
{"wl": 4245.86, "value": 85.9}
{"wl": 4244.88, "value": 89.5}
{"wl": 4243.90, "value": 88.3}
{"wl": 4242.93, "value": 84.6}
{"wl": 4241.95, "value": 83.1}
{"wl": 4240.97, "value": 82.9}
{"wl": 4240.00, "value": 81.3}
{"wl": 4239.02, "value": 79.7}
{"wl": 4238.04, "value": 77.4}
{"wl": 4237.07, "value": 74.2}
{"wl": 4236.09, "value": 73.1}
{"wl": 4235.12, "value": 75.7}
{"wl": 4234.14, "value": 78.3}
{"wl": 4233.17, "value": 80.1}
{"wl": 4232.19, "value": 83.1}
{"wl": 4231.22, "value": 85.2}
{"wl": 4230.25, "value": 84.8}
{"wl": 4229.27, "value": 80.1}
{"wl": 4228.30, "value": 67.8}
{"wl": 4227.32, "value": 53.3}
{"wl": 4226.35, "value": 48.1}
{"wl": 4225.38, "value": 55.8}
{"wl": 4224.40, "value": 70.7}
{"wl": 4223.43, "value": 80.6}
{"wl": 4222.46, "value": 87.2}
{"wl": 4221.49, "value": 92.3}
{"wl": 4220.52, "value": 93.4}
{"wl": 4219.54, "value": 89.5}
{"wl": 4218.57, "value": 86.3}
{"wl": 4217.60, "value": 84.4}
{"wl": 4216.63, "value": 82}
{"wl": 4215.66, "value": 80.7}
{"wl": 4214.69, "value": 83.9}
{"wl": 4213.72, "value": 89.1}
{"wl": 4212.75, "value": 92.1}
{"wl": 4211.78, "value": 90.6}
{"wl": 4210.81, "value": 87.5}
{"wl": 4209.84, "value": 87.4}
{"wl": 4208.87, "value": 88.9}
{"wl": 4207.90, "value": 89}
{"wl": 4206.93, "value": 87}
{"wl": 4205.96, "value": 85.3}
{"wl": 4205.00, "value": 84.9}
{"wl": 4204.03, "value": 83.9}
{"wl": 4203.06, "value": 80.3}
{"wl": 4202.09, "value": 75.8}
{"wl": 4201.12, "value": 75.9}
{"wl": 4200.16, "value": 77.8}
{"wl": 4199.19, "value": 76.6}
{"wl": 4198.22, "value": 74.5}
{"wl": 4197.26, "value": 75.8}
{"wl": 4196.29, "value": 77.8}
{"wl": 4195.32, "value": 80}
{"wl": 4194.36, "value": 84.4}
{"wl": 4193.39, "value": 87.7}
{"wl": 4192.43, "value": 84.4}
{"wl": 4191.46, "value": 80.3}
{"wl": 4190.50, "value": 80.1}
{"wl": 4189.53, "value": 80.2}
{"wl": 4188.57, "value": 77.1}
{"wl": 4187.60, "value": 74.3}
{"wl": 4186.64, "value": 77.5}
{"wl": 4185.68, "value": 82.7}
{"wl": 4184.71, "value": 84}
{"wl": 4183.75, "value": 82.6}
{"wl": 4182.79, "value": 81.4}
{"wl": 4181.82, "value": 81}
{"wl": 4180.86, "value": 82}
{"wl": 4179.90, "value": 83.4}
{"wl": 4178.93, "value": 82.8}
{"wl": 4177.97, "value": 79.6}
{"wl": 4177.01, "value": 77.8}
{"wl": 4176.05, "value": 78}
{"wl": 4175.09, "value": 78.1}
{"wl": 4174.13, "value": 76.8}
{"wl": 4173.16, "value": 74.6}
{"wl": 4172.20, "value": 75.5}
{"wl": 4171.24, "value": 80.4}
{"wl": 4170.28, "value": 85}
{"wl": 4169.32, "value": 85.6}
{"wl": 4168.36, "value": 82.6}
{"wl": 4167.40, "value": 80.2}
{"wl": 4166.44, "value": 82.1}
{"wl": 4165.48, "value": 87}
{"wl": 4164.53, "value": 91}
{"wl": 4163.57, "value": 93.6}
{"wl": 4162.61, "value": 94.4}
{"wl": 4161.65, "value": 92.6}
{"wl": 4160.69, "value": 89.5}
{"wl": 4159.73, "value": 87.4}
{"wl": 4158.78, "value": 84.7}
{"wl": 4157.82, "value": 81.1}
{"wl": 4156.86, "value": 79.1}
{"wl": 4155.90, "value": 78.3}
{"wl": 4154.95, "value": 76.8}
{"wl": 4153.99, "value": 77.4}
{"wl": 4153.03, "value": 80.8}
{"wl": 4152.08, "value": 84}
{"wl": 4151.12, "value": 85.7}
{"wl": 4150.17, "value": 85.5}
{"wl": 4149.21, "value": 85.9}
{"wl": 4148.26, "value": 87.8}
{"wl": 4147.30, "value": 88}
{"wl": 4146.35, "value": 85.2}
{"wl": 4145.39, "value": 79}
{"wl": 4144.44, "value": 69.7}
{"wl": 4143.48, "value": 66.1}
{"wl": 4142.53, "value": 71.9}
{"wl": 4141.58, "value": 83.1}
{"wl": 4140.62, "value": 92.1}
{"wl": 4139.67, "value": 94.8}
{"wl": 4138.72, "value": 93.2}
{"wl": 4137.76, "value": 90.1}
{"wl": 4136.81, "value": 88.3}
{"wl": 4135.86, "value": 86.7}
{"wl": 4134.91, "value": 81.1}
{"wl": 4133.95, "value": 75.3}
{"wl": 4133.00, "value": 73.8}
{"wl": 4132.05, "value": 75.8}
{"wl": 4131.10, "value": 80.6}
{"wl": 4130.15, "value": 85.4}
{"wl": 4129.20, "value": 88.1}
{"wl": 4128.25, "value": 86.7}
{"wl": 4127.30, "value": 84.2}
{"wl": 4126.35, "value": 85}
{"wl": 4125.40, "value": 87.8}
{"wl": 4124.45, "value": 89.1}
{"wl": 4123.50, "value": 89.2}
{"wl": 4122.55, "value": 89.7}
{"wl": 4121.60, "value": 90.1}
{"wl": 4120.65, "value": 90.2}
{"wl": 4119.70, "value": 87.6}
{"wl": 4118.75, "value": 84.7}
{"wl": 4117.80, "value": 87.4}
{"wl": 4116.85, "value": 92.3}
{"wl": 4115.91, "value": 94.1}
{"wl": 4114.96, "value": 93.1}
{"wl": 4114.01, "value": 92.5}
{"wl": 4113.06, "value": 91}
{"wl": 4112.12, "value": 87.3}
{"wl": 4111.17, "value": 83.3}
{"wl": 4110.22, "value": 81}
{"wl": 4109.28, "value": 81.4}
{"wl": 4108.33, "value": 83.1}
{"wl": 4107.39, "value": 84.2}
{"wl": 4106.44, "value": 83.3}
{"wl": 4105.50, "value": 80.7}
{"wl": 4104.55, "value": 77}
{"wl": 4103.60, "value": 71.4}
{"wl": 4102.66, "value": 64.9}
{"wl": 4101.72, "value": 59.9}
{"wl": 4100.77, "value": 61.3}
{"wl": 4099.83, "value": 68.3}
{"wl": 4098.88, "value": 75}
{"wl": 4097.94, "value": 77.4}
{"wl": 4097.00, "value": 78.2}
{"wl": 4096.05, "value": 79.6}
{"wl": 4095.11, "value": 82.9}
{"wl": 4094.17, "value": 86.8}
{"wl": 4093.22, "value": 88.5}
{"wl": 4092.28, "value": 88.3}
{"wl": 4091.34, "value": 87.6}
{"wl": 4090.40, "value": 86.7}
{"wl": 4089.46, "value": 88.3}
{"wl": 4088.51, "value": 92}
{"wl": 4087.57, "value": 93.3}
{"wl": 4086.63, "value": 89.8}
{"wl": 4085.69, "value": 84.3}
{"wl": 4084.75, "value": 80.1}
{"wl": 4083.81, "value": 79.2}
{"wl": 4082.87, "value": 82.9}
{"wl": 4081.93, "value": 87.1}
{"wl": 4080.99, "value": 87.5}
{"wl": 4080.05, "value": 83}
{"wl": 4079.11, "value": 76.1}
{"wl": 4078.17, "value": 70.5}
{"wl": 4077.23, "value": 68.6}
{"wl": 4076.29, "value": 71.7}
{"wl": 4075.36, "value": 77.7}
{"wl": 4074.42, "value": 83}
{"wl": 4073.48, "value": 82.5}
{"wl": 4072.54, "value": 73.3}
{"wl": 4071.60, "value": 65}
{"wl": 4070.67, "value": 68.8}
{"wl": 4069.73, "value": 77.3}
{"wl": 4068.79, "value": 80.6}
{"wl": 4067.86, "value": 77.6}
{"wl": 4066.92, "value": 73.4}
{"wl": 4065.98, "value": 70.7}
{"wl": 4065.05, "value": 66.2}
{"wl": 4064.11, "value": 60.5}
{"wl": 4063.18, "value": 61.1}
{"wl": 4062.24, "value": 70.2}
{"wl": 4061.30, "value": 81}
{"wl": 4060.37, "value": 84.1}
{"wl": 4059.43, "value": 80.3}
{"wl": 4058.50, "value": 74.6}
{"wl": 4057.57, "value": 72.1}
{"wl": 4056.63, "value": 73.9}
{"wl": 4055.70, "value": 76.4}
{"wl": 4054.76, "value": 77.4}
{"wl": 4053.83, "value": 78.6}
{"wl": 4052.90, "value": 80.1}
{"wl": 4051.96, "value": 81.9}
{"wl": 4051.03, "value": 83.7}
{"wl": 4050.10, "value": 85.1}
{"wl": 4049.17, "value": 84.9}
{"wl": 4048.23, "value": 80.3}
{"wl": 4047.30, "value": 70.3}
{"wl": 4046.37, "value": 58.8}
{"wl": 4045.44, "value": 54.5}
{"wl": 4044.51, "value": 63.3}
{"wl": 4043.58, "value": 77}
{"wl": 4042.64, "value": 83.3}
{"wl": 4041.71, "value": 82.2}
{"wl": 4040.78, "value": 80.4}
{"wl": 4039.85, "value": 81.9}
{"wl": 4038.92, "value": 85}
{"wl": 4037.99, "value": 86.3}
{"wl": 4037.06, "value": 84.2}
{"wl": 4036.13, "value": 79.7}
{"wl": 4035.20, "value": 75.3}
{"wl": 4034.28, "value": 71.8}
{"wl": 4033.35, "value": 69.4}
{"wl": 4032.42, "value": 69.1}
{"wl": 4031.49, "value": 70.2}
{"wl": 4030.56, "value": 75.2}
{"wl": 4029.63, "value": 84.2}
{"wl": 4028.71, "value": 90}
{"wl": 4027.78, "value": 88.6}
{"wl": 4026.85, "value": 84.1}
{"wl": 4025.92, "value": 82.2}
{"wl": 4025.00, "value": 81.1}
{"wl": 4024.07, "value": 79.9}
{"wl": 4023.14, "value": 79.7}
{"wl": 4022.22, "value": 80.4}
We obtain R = -0.08 mag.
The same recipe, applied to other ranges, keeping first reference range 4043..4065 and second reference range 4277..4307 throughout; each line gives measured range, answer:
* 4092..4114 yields -0.09 mag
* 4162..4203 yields -0.14 mag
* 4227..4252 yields -0.14 mag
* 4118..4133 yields -0.19 mag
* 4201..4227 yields -0.18 mag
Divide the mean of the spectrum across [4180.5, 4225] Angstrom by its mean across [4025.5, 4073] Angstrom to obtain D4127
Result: 1.1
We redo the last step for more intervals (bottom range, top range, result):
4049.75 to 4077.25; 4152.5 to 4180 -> 1.10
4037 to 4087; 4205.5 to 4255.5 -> 1.05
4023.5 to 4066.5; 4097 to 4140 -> 1.08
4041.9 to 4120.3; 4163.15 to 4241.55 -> 1.02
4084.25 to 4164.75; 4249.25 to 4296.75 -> 0.90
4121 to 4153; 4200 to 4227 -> 0.98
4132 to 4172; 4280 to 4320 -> 0.82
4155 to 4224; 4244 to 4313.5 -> 0.85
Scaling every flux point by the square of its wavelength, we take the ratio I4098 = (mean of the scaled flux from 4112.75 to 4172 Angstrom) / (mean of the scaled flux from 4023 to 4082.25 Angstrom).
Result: 1.16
